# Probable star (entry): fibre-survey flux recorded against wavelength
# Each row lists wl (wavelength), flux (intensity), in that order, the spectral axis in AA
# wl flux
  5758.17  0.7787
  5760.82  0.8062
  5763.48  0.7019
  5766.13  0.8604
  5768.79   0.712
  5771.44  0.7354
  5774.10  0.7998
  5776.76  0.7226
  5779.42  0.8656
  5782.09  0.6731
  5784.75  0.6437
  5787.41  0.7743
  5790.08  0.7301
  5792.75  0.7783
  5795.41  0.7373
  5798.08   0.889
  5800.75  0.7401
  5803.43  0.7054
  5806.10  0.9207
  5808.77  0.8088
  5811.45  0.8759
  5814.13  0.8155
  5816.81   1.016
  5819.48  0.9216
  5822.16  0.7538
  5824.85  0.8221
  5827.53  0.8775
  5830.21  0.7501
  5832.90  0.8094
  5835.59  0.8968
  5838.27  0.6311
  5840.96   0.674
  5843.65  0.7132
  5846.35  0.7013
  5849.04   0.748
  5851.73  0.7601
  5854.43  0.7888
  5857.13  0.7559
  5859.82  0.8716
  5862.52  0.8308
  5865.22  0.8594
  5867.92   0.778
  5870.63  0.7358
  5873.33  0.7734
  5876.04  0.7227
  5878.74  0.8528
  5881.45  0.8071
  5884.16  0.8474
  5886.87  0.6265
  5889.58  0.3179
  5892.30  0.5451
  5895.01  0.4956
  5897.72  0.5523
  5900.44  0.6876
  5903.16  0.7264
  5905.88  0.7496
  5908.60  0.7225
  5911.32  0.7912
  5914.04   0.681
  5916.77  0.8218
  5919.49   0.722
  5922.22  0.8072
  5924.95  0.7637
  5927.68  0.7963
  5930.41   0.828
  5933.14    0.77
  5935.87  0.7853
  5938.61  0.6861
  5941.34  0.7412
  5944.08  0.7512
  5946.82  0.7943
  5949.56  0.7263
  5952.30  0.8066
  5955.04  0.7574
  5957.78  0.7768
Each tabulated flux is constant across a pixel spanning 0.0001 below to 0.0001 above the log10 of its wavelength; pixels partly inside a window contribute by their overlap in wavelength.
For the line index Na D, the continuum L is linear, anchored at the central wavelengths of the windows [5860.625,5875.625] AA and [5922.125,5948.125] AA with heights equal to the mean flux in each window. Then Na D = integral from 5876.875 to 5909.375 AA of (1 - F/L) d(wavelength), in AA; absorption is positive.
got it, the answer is 5.1 AA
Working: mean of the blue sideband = 0.793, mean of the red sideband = 0.77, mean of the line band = 0.661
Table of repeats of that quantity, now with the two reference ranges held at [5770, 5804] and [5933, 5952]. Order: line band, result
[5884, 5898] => 3.9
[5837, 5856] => 0.9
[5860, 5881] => -1.3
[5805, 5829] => -3.6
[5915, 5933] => -0.8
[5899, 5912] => 0.4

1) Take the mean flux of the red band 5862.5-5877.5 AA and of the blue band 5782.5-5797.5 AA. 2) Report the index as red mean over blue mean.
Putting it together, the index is 1.1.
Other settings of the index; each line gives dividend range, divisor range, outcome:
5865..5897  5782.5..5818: 0.86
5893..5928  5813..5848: 0.89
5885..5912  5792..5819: 0.75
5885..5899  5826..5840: 0.66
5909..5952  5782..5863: 0.97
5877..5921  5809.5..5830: 0.80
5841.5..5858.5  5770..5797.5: 0.99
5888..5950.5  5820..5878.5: 0.91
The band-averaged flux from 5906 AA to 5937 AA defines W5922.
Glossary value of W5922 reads 0.771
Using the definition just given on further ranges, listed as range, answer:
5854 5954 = 0.738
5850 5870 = 0.803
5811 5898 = 0.756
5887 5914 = 0.624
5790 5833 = 0.824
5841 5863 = 0.763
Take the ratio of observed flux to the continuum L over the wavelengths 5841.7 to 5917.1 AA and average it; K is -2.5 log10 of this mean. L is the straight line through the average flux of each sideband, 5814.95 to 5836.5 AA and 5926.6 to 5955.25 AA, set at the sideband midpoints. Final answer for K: 0.13 mag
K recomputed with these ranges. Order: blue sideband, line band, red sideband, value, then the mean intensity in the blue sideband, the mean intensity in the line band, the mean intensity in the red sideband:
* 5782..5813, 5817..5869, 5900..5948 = -0.03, 0.777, 0.792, 0.758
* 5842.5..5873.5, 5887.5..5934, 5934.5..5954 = 0.11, 0.777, 0.691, 0.756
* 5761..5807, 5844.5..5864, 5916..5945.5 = -0.02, 0.764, 0.778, 0.769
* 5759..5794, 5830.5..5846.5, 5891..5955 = 0.00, 0.754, 0.741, 0.729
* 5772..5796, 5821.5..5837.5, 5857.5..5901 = -0.12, 0.747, 0.814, 0.708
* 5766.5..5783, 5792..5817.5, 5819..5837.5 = -0.04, 0.759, 0.825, 0.823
